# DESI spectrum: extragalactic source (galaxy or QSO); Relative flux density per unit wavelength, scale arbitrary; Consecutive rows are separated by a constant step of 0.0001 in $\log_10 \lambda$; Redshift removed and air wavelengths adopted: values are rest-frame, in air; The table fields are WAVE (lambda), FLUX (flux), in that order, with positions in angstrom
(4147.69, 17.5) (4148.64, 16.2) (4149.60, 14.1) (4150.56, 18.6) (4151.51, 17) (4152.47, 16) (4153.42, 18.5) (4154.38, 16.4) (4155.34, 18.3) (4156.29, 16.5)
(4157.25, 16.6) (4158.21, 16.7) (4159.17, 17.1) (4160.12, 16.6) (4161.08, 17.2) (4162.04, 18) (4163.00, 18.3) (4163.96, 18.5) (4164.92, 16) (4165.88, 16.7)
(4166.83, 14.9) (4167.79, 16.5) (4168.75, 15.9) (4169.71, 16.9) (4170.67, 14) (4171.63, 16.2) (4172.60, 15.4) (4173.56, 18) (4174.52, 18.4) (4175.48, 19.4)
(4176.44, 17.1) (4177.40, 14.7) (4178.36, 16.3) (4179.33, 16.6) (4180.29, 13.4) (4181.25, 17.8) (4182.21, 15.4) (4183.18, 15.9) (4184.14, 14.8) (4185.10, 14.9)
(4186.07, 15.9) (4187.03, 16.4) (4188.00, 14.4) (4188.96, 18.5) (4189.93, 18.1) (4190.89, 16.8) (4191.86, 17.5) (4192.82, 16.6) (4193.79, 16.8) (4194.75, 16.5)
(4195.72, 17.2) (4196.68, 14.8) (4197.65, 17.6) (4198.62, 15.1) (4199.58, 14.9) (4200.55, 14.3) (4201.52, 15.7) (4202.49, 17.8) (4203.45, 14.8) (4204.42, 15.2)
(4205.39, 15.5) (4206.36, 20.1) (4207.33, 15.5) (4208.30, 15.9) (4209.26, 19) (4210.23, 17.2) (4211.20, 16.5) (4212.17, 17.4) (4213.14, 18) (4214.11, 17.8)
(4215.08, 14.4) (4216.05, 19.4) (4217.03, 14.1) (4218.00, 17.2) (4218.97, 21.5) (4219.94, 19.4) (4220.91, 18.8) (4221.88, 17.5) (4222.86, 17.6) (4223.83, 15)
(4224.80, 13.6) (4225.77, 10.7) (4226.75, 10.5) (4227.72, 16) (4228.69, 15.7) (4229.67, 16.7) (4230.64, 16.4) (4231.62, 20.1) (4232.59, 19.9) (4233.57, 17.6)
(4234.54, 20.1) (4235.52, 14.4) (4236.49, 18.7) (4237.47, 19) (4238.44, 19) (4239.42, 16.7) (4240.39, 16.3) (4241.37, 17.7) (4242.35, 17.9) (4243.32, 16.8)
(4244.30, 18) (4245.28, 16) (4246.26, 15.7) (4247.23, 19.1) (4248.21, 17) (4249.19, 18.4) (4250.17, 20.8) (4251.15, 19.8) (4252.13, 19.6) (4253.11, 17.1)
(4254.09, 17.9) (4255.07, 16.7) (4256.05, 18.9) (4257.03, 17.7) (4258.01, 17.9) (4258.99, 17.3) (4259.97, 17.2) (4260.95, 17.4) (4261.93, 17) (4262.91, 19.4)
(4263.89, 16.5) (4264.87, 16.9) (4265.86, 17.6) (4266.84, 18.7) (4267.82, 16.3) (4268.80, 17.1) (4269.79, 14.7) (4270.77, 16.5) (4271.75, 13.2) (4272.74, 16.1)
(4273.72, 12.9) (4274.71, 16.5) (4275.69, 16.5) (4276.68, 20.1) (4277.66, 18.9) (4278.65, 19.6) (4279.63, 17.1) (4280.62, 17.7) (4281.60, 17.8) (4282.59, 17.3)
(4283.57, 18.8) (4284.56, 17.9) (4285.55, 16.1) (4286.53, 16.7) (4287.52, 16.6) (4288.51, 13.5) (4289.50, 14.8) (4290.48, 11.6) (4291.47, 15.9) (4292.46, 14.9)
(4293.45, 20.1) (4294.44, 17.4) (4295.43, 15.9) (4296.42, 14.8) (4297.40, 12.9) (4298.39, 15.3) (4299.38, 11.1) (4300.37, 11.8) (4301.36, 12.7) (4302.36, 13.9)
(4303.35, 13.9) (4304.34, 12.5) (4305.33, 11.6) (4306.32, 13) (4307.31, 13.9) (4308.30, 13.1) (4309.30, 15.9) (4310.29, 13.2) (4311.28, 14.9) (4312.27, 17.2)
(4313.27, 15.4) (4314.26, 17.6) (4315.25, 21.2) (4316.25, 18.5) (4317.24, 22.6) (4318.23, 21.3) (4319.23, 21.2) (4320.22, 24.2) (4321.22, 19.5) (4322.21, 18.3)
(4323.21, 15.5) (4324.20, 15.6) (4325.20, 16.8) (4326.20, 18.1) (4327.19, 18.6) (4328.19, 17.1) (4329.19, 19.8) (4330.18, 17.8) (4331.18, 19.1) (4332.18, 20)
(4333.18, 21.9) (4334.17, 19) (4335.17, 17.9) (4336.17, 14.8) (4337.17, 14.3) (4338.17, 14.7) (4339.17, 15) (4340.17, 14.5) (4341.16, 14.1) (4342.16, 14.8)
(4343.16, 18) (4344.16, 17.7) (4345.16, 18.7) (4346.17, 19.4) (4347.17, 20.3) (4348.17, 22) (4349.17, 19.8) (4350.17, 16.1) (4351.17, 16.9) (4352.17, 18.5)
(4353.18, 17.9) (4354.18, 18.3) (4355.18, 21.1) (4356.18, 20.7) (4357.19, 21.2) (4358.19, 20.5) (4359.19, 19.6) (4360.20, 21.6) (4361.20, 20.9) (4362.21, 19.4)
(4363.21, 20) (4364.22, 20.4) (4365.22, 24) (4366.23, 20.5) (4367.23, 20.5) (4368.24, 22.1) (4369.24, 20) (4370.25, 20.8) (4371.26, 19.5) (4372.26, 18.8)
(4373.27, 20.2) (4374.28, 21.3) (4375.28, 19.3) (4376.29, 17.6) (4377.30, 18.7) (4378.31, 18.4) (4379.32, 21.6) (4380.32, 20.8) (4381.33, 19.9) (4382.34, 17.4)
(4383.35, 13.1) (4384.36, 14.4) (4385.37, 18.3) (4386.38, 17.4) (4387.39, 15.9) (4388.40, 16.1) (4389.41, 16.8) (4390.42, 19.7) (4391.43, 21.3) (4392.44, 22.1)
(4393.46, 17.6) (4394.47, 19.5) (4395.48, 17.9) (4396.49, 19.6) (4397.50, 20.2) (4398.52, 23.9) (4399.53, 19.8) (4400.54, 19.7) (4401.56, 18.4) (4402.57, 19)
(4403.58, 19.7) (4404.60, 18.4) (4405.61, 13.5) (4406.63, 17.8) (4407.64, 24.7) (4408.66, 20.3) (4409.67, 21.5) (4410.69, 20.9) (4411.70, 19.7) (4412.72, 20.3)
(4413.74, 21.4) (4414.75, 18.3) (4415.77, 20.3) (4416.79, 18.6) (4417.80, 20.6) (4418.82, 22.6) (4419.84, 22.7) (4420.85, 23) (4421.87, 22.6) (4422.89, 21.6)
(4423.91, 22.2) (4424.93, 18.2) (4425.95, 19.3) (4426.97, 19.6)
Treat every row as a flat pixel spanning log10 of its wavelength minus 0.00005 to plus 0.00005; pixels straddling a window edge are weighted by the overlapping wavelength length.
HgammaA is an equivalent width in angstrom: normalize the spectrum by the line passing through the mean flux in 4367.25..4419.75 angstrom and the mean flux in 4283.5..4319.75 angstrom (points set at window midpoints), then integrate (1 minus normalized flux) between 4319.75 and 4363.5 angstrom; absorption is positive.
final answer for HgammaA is -2.88 angstrom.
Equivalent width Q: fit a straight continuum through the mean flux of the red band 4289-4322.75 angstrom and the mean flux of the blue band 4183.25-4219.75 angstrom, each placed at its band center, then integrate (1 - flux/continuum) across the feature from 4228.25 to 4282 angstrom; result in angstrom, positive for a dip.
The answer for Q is -4.06 angstrom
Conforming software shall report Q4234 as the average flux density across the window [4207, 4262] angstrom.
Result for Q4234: 17.3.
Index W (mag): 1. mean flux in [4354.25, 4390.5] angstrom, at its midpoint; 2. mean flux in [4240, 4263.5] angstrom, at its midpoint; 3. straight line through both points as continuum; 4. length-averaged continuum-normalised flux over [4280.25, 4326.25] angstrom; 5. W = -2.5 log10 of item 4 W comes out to 0.15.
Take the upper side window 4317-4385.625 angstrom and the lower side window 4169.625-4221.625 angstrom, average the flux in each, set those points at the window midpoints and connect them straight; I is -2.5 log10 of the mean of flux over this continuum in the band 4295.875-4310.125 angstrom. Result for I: 0.34 mag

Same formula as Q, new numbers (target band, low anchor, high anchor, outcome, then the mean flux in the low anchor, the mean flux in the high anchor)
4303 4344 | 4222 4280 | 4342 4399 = 3.22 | 17.1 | 19.3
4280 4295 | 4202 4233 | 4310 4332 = 1.16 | 16.7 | 18.4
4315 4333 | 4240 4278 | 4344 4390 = -0.71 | 17.3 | 19.2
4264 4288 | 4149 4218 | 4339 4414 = 1.13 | 16.6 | 19.2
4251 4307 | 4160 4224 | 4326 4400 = 4.93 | 16.7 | 18.9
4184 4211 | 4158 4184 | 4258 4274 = 0.35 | 16.6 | 16.6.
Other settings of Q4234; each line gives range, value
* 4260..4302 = 16.2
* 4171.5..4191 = 16.4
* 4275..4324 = 16.4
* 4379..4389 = 17.4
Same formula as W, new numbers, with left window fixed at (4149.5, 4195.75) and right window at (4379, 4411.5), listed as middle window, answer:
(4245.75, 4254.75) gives -0.05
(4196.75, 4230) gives 0.05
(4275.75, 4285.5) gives -0.02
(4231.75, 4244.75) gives -0.04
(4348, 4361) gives -0.06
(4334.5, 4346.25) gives 0.15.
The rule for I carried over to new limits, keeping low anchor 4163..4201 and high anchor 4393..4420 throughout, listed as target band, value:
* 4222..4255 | 0.00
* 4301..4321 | 0.12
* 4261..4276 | 0.08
